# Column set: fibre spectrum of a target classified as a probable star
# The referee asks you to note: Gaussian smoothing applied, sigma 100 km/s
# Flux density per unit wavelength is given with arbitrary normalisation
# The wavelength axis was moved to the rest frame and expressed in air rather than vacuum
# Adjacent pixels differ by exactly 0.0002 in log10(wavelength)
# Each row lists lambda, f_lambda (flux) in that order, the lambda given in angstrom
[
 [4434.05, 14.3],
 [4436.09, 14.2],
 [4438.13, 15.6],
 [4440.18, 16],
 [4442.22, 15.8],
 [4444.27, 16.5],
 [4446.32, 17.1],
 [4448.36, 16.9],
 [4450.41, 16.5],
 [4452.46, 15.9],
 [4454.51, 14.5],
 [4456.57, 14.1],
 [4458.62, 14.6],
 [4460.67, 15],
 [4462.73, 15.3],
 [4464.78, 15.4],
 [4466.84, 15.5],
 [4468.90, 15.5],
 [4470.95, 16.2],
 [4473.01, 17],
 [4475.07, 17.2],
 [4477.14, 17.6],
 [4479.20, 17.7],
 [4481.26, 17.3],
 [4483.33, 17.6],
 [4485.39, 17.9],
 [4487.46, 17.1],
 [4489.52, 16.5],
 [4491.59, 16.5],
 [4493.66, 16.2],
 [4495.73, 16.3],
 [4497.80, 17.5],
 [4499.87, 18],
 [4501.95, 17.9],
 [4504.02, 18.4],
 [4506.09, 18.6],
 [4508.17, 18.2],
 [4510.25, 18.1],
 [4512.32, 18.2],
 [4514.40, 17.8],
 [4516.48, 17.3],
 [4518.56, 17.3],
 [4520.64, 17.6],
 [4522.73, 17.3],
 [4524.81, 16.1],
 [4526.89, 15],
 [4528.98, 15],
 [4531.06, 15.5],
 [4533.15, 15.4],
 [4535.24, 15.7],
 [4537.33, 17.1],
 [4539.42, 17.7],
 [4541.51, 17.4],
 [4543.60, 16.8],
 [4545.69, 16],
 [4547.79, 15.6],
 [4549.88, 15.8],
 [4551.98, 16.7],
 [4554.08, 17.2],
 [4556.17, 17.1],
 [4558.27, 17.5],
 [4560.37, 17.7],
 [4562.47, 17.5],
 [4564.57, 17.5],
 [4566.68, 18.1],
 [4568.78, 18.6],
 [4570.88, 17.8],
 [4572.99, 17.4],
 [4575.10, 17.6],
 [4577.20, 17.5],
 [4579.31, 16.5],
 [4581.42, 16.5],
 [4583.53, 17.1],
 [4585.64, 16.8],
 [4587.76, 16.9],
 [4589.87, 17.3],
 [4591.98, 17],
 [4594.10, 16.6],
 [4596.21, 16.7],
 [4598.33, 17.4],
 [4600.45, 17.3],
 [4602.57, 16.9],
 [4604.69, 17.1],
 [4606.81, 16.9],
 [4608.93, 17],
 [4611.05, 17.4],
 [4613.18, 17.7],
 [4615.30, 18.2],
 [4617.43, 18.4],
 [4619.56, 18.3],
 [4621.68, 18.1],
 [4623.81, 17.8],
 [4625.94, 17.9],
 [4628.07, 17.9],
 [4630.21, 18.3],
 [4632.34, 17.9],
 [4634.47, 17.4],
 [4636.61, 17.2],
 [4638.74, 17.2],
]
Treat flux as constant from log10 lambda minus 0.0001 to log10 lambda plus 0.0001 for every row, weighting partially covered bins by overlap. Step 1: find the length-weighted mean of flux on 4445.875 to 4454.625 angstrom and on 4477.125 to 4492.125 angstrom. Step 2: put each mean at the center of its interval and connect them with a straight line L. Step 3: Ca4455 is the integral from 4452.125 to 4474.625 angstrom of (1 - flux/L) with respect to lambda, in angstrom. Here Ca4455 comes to 1.7 angstrom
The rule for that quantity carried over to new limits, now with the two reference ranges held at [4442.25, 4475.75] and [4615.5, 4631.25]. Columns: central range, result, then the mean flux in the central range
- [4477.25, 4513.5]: -2.7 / 17.5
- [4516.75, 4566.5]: 0.9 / 16.7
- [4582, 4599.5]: 0.7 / 17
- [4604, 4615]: 0.4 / 17.3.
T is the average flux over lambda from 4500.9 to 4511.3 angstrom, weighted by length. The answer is 18.2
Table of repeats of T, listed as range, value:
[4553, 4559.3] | 17.3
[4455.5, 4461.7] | 14.6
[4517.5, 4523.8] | 17.4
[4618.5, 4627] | 18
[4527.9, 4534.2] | 15.3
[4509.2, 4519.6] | 17.7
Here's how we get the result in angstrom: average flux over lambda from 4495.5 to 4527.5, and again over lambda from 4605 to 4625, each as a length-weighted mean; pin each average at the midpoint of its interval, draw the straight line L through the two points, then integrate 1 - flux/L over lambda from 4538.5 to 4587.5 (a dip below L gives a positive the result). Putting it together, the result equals 1.4 angstrom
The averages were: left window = 17.5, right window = 17.7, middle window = 17.1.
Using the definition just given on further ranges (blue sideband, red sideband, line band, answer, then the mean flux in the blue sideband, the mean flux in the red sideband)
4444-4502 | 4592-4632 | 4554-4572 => -0.57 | 16.4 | 17.5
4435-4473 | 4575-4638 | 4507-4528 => -1.20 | 15.6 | 17.4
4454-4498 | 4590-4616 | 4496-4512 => -1.48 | 16.3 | 17.2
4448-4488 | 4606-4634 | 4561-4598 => 0.28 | 16.2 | 17.8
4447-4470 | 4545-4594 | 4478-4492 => -1.28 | 15.4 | 17.1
